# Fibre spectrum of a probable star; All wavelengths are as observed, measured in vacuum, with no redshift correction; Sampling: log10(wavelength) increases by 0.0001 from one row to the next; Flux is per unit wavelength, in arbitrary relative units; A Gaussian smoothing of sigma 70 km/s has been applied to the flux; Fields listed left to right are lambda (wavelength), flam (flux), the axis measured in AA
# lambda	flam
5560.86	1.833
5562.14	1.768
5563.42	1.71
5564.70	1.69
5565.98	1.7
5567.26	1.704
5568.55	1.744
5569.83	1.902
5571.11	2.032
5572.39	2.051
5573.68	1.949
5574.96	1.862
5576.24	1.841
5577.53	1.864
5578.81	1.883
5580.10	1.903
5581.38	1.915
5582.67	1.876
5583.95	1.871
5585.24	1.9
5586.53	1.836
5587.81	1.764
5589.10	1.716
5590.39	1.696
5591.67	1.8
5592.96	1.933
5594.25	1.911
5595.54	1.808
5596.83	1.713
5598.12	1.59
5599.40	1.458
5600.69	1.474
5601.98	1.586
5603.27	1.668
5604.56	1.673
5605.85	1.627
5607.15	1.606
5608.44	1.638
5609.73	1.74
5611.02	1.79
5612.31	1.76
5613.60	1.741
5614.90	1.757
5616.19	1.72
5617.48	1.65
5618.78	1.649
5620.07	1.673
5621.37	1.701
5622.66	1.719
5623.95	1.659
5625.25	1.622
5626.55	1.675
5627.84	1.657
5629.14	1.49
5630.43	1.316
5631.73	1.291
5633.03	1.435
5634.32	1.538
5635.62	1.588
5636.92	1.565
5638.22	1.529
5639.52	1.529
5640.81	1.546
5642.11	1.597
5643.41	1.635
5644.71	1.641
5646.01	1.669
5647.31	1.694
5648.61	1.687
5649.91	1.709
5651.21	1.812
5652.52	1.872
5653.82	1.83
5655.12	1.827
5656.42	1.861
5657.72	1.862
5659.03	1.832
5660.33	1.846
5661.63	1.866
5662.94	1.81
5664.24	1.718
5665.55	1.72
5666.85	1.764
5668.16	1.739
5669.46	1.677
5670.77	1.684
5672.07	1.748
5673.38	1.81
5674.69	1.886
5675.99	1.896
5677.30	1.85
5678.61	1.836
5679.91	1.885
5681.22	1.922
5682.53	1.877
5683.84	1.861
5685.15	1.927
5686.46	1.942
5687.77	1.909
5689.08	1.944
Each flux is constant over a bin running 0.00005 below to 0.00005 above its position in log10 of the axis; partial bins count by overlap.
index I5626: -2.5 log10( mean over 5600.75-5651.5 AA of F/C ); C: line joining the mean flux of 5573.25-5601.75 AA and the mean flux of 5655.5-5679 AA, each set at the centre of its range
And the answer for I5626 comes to 0.11 mag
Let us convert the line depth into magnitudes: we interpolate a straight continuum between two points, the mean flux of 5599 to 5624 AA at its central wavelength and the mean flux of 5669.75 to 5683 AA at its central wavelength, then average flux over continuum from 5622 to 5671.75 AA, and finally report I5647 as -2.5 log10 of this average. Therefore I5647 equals 0.06 mag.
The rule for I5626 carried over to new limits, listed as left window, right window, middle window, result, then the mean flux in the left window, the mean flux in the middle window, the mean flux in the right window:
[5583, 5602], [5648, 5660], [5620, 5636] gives 0.14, 1.74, 1.56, 1.81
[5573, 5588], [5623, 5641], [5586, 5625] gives 0.00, 1.88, 1.7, 1.53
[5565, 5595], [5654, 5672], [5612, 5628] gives 0.08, 1.85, 1.69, 1.79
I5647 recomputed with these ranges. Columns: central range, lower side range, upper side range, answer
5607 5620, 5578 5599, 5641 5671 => 0.05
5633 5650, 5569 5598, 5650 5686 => 0.15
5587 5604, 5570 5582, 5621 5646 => 0.06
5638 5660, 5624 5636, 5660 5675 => -0.05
